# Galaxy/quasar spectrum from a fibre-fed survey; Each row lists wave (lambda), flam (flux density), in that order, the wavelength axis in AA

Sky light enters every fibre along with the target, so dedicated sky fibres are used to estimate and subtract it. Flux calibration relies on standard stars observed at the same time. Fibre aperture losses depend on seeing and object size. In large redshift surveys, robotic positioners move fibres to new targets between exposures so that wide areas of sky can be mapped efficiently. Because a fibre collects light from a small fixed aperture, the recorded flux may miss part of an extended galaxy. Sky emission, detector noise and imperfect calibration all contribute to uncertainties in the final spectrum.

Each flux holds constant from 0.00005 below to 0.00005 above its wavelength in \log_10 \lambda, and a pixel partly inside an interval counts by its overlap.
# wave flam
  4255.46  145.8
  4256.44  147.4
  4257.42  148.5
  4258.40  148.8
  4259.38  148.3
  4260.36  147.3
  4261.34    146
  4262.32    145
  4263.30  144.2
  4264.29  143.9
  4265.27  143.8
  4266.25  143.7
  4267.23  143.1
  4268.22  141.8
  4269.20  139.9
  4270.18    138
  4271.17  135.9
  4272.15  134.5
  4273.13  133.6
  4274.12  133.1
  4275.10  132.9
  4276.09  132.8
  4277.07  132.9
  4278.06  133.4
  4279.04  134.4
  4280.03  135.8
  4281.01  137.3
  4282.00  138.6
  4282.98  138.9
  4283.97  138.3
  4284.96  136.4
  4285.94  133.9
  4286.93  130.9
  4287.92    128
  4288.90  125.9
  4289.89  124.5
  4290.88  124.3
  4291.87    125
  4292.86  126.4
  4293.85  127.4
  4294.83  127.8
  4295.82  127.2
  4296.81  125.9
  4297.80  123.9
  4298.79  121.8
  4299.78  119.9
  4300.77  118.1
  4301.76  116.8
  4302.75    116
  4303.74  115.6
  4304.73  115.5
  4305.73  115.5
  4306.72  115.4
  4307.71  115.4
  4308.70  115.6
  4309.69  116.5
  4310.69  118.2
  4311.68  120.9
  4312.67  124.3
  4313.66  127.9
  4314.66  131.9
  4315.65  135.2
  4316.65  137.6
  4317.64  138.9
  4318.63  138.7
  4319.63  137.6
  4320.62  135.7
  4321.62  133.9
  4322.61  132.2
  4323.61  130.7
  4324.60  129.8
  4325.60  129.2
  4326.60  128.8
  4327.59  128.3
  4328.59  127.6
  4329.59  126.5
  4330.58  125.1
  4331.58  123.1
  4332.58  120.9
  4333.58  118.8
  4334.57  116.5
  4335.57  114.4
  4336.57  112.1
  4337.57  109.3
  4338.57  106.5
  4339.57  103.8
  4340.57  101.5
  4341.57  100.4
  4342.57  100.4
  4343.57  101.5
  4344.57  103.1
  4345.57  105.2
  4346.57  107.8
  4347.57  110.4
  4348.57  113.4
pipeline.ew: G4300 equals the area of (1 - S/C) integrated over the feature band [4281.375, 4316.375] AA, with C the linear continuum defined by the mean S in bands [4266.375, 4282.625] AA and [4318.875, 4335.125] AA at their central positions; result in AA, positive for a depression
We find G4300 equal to 2.0 AA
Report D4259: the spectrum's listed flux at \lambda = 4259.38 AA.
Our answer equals 148.3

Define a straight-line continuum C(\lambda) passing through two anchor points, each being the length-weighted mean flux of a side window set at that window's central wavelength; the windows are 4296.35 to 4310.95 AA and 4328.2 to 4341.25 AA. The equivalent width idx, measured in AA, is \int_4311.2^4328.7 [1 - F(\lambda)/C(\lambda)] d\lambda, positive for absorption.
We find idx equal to -2.3 AA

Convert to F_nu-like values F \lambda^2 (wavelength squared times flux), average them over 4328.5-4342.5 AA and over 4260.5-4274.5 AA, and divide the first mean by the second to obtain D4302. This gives 0.84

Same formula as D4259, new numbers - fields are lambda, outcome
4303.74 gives 115.6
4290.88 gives 124.3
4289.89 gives 124.5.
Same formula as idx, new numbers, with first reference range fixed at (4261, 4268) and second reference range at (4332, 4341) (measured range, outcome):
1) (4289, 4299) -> 0.4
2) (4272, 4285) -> 0.2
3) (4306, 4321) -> -0.6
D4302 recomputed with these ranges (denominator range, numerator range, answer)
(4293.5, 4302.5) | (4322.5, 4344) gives 0.97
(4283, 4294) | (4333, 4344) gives 0.85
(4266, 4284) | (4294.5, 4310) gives 0.88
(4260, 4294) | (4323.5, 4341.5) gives 0.90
